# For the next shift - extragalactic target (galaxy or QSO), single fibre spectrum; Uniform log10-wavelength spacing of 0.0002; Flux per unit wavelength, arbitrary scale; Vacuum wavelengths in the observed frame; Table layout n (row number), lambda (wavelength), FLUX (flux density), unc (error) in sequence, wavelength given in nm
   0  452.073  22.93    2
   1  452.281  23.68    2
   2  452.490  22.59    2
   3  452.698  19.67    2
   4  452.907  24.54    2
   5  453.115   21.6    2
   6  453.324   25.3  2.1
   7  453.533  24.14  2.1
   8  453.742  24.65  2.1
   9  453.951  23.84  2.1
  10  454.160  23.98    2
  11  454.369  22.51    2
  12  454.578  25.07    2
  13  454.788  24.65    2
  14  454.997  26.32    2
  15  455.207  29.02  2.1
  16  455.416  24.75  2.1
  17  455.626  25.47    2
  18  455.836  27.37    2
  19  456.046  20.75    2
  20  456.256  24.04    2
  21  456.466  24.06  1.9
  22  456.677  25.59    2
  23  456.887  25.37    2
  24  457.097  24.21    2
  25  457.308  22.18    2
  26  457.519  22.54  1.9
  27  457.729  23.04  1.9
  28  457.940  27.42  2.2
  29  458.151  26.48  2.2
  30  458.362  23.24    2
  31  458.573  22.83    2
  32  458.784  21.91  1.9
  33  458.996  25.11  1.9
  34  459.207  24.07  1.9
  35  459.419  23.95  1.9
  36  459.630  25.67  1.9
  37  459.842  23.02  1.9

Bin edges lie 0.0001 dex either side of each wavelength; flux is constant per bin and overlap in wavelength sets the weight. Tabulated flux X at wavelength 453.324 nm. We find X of 25.3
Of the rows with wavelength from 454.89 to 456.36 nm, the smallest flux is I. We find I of 20.75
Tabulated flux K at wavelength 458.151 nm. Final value 26.48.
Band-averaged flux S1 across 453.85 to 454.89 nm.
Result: 24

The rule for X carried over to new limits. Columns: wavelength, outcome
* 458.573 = 22.83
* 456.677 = 25.59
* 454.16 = 23.98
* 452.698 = 19.67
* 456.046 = 20.75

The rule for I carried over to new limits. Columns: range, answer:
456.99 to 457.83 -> 22.18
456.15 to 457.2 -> 24.04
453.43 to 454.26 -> 23.84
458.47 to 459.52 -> 21.91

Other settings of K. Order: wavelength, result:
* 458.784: 21.91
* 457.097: 24.21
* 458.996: 25.11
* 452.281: 23.68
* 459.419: 23.95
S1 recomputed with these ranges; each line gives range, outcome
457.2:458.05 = 23.8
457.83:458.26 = 26.9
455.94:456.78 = 23.6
